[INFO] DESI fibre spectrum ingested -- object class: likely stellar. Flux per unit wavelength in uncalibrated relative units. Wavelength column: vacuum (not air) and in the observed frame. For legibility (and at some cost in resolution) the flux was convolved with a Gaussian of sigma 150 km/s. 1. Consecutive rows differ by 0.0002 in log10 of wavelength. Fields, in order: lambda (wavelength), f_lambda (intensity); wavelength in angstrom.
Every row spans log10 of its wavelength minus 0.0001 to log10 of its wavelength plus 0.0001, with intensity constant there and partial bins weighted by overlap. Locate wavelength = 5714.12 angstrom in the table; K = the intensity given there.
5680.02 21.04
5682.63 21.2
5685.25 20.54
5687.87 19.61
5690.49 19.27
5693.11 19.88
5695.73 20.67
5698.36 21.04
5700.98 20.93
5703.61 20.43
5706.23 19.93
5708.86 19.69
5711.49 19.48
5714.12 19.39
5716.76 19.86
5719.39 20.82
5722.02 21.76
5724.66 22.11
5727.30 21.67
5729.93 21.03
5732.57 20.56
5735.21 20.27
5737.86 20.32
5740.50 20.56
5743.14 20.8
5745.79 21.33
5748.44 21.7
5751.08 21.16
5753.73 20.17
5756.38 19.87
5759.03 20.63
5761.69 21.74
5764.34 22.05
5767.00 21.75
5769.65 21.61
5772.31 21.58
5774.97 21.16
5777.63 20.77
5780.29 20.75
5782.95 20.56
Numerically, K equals 19.39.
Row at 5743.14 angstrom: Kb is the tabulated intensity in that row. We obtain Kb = 20.8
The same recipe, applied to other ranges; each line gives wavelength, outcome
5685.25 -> 20.54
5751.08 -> 21.16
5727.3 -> 21.67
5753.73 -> 20.17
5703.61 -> 20.43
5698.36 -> 21.04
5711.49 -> 19.48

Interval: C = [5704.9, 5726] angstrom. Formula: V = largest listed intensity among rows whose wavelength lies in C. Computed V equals 22.11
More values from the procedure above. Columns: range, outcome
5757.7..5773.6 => 22.05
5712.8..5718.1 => 19.86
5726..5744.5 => 21.67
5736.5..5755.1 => 21.7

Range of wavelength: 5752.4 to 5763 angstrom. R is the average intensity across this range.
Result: 20.6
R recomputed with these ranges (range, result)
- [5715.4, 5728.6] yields 21.2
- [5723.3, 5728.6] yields 21.9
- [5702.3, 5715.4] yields 19.8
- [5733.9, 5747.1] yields 20.6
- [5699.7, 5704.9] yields 20.7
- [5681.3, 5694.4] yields 20.1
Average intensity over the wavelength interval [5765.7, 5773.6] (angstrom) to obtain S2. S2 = 21.7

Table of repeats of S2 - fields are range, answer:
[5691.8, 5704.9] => 20.6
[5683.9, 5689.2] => 20.1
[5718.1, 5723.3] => 21.3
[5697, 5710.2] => 20.4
